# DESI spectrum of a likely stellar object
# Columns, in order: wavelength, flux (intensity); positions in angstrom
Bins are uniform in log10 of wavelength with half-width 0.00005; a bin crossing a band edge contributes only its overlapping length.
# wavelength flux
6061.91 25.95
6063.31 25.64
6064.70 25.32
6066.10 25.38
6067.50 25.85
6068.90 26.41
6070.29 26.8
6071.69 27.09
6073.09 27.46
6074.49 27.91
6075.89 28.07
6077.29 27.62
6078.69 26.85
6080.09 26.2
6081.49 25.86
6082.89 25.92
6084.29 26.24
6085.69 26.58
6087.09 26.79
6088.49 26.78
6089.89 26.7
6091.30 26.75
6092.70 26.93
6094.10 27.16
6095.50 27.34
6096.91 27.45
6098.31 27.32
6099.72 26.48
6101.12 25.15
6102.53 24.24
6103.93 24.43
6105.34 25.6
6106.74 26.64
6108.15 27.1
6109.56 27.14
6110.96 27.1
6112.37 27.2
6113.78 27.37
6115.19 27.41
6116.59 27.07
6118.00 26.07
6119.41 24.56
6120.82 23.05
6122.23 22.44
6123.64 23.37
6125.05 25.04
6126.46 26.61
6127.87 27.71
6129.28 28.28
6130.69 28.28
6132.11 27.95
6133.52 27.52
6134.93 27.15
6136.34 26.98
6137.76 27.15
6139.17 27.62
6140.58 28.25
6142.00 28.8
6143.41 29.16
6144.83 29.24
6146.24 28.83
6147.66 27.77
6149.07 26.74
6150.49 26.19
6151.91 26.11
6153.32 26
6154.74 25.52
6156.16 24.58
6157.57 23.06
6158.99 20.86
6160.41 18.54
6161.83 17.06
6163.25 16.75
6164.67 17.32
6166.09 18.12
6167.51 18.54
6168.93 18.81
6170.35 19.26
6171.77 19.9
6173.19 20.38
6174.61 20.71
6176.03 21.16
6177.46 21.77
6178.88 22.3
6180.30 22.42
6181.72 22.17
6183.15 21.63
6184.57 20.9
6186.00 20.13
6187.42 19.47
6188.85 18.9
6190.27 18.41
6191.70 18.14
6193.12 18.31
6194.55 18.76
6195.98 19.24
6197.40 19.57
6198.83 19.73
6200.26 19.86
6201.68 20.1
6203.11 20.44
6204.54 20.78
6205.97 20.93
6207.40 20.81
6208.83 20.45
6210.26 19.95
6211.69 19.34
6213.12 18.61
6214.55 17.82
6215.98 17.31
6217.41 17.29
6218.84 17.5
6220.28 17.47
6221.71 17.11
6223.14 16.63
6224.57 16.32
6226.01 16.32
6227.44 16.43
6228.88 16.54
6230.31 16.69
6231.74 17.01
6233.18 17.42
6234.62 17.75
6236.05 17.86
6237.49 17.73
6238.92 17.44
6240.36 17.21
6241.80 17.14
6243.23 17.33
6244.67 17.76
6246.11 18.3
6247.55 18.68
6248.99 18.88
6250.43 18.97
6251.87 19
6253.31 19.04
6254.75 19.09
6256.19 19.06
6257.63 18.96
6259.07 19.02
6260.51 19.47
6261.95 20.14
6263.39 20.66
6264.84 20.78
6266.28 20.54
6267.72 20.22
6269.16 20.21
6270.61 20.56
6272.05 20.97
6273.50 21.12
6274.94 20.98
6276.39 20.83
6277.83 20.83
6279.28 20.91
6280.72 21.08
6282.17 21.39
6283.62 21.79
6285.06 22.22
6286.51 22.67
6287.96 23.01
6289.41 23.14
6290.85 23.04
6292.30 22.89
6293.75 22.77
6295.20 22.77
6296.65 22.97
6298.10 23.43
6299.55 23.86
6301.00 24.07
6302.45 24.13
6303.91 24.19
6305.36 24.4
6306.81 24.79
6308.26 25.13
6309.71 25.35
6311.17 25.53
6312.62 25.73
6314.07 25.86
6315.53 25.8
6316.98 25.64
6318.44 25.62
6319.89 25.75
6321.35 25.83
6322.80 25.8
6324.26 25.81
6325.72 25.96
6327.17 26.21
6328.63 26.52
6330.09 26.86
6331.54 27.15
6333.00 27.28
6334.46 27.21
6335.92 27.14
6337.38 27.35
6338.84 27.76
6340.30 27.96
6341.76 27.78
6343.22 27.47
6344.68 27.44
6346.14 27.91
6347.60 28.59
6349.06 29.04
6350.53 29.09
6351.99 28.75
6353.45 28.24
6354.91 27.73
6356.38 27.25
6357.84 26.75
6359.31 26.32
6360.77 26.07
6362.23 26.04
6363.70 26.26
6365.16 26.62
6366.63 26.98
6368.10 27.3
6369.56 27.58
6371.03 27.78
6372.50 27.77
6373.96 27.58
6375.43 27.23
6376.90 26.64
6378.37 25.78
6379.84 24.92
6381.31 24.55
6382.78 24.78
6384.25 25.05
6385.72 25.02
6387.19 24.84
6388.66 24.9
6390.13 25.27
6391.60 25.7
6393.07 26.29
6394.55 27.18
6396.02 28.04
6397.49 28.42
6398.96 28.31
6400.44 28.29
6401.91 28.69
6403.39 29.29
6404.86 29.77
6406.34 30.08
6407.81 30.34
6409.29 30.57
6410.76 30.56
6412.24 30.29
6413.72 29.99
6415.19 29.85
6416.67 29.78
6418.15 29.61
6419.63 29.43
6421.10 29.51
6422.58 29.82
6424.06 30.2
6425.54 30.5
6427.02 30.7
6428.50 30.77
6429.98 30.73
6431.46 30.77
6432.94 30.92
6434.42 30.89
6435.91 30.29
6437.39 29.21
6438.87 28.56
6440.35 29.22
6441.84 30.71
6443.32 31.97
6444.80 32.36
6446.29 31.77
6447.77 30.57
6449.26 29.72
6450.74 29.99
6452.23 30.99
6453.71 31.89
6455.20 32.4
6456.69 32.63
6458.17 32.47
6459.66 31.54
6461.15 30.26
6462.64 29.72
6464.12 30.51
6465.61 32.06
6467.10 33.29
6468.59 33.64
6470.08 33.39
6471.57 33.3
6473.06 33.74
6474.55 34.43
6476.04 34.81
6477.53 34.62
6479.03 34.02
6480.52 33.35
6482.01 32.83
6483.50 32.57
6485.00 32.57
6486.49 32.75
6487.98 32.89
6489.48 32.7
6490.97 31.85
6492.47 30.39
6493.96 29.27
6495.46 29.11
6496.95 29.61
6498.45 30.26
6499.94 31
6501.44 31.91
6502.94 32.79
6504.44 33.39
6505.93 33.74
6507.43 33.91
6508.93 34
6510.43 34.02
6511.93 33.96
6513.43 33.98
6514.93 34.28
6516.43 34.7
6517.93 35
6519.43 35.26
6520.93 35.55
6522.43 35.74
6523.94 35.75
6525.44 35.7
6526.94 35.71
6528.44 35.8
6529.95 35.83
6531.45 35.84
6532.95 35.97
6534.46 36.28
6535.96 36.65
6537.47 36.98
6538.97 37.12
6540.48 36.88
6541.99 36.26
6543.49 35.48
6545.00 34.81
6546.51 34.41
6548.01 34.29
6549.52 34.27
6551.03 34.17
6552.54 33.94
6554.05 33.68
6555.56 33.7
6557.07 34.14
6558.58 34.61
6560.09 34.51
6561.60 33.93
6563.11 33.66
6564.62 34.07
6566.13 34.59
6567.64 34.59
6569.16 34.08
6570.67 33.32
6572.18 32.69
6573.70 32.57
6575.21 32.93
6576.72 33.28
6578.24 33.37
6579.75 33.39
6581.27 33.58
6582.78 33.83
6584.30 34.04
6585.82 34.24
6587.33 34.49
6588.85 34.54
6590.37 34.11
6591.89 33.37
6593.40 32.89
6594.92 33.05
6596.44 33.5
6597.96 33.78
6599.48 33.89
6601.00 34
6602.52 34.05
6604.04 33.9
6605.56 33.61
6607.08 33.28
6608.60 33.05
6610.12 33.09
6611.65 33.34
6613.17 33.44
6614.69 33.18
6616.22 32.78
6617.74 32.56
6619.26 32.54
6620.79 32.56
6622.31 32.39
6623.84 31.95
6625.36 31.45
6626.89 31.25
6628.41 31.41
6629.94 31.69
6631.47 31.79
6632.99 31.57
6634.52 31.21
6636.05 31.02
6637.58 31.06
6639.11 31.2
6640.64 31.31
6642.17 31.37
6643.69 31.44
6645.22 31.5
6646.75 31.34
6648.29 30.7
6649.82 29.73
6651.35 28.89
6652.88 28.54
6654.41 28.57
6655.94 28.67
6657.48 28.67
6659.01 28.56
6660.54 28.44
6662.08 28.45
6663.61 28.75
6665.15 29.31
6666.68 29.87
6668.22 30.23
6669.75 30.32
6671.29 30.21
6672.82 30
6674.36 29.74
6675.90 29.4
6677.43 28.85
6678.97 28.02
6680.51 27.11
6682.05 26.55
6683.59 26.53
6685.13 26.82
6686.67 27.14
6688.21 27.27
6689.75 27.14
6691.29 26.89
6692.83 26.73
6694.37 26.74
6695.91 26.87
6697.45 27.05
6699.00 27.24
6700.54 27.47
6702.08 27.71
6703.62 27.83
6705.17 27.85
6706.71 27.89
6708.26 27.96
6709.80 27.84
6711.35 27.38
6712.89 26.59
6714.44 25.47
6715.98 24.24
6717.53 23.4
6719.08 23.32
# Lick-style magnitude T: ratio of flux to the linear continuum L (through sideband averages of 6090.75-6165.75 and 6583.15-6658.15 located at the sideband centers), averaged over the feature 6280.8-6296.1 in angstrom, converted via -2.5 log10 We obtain 0.23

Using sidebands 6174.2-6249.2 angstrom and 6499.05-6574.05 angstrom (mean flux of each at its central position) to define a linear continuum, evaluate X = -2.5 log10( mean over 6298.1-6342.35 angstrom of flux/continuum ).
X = -0.08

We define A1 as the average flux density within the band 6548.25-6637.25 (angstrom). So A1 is 33.3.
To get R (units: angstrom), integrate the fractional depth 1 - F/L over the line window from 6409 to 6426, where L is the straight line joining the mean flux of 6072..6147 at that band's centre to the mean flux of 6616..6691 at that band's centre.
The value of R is -0.9 angstrom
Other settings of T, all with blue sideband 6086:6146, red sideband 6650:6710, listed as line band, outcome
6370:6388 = 0.06 mag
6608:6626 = -0.17 mag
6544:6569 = -0.22 mag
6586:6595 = -0.21 mag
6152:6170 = 0.29 mag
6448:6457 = -0.13 mag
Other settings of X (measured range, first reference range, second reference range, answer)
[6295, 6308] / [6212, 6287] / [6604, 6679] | -0.17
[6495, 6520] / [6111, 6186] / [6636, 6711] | -0.21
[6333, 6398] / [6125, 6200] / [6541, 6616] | 0.05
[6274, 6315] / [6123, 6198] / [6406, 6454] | 0.15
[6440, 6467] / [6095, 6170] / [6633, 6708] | -0.14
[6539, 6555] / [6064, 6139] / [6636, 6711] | -0.23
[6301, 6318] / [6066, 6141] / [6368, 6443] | 0.11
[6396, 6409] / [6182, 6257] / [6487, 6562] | -0.05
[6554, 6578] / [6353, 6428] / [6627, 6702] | -0.18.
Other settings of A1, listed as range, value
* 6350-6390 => 26.6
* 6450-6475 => 32.1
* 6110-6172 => 24.8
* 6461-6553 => 33.8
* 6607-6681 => 30.7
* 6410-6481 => 31.3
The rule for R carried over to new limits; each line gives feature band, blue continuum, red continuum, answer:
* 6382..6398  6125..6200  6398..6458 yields 1.8 angstrom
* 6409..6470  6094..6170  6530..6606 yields 1.7 angstrom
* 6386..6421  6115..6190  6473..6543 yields 2.8 angstrom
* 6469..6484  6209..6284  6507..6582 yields -1.3 angstrom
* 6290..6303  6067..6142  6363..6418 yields 1.9 angstrom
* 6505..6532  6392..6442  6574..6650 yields -3.2 angstrom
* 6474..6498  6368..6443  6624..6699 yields -3.0 angstrom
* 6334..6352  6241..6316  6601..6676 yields -3.6 angstrom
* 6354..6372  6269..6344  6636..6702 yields -1.3 angstrom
